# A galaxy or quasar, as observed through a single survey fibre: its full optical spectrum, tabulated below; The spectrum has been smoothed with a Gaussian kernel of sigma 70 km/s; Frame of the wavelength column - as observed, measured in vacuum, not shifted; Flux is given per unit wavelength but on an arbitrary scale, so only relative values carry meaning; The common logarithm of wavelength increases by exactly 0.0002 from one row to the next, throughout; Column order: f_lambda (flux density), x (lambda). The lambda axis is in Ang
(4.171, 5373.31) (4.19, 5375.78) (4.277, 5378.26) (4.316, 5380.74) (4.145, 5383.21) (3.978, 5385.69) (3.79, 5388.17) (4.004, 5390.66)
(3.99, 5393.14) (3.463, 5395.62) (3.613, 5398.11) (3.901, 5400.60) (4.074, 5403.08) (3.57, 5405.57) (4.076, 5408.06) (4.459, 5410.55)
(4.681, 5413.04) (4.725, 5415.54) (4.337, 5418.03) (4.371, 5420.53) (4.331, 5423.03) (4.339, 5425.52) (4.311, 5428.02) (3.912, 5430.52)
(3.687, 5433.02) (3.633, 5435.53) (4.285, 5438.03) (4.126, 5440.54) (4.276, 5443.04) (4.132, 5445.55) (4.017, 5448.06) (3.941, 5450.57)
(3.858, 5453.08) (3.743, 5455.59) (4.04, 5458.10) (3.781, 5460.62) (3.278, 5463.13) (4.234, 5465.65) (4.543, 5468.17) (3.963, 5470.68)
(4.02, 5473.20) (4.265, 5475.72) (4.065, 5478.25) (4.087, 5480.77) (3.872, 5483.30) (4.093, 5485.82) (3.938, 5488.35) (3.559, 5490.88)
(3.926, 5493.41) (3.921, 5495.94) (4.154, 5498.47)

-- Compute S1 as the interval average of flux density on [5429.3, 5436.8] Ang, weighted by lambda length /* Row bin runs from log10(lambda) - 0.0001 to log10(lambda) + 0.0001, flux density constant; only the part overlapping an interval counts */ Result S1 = 3.74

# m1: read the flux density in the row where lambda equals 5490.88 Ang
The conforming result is 3.559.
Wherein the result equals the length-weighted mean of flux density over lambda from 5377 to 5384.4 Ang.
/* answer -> 4.25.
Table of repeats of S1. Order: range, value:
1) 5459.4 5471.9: 3.96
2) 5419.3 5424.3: 4.36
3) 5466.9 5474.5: 4.18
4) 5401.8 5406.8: 3.83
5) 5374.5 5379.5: 4.23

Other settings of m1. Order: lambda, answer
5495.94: 3.921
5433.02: 3.687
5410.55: 4.459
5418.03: 4.337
